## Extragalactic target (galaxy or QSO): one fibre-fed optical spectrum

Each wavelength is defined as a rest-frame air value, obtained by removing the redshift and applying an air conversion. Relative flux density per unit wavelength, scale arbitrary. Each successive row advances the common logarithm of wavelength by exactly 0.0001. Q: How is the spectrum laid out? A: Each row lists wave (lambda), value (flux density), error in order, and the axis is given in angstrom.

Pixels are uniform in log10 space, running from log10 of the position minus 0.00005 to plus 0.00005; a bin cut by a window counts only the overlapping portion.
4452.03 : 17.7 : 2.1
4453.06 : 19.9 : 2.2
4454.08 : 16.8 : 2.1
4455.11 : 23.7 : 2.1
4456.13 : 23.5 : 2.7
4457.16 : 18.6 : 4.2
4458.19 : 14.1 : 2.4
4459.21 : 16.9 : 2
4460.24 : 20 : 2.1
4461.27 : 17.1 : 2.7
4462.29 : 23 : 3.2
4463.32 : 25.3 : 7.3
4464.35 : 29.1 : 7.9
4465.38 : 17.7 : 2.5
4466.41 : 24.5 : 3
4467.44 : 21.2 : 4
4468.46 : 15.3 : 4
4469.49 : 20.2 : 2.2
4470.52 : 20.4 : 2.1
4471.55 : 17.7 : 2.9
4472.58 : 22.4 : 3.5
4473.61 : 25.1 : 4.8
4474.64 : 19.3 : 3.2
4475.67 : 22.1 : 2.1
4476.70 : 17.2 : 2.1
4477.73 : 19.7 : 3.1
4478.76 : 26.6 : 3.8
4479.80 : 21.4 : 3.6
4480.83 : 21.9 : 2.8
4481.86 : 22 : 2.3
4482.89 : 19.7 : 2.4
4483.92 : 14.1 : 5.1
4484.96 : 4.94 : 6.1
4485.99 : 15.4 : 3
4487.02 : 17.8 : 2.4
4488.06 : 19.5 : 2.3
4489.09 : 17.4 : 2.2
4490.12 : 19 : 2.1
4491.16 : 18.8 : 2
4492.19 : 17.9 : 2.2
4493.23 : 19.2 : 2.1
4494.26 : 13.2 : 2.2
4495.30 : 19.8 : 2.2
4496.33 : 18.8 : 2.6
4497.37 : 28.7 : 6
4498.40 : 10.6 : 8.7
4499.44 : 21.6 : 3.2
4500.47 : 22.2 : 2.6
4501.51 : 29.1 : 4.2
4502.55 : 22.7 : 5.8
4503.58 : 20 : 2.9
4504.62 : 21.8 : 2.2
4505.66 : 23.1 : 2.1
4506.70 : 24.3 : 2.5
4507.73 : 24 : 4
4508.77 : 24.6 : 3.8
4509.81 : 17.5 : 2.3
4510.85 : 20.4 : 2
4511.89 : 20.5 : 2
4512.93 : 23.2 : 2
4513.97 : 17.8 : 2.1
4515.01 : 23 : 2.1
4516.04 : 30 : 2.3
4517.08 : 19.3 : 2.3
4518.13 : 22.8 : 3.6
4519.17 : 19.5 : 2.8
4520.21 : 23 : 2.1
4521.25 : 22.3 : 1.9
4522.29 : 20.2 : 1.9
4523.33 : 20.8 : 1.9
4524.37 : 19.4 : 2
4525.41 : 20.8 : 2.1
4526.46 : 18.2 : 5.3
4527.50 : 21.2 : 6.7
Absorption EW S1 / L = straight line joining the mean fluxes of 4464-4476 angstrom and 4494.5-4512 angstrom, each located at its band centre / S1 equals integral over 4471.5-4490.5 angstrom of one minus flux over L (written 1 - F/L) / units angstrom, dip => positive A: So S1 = 1.9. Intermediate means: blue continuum 21.1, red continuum 21.6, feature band 19.2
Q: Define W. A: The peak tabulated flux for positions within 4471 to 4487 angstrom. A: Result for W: 26.6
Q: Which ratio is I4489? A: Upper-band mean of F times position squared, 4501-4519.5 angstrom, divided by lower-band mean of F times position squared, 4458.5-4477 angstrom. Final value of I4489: 1.1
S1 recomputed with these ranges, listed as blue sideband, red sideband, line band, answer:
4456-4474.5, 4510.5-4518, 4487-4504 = 1.3 angstrom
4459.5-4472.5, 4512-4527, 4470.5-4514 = 2.2 angstrom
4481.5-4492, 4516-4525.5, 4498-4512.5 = -1.8 angstrom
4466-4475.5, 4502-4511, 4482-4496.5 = 3.1 angstrom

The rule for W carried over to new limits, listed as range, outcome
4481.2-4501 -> 28.7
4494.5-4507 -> 29.1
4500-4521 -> 30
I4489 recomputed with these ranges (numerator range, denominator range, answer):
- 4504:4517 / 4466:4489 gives 1.17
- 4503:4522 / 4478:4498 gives 1.19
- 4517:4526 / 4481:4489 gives 1.29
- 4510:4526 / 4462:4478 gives 1.03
